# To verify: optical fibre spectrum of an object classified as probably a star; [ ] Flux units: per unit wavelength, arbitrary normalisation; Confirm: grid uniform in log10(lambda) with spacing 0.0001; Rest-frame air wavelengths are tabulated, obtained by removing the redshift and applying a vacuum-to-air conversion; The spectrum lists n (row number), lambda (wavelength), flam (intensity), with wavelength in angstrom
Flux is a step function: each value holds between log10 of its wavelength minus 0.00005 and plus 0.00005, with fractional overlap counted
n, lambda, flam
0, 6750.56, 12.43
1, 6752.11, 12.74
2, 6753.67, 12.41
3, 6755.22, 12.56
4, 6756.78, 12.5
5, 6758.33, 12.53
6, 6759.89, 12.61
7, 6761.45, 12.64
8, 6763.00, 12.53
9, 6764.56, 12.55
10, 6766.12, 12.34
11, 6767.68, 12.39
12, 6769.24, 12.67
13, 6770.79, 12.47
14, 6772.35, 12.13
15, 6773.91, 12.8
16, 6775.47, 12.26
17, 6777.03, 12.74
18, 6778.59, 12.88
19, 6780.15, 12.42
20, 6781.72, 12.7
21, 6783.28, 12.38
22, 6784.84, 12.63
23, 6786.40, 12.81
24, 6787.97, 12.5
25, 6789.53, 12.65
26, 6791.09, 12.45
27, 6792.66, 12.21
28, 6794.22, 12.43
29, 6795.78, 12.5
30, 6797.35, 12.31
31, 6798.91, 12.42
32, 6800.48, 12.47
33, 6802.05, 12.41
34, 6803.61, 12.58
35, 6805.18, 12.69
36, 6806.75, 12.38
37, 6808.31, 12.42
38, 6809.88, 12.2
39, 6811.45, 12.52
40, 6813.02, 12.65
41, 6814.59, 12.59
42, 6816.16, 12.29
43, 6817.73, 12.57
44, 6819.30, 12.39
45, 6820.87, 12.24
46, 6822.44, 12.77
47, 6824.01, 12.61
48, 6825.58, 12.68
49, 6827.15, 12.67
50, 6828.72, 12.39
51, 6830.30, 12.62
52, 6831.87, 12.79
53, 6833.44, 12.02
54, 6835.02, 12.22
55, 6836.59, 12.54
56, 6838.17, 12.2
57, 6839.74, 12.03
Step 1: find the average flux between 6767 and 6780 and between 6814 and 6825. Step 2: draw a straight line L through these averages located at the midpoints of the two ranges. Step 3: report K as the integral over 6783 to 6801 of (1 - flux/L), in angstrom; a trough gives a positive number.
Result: 0.06 angstrom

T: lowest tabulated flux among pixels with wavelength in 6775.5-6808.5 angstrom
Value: 12.21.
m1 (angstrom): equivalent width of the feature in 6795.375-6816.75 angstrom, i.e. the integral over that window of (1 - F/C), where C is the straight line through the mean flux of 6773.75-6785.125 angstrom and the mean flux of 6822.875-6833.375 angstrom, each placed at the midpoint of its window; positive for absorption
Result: 0.2 angstrom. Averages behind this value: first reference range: 12.6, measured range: 12.5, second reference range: 12.6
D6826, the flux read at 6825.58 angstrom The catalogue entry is 12.68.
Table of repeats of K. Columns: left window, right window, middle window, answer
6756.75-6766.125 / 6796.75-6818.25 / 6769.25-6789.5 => -0.1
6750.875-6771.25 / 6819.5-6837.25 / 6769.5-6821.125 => 0.1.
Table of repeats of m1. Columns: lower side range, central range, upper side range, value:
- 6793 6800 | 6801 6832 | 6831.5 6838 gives -0.4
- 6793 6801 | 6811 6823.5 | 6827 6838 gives -0.1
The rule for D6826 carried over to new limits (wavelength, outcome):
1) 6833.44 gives 12.02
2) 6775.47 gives 12.26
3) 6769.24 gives 12.67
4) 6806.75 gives 12.38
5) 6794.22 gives 12.43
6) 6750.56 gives 12.43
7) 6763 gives 12.53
